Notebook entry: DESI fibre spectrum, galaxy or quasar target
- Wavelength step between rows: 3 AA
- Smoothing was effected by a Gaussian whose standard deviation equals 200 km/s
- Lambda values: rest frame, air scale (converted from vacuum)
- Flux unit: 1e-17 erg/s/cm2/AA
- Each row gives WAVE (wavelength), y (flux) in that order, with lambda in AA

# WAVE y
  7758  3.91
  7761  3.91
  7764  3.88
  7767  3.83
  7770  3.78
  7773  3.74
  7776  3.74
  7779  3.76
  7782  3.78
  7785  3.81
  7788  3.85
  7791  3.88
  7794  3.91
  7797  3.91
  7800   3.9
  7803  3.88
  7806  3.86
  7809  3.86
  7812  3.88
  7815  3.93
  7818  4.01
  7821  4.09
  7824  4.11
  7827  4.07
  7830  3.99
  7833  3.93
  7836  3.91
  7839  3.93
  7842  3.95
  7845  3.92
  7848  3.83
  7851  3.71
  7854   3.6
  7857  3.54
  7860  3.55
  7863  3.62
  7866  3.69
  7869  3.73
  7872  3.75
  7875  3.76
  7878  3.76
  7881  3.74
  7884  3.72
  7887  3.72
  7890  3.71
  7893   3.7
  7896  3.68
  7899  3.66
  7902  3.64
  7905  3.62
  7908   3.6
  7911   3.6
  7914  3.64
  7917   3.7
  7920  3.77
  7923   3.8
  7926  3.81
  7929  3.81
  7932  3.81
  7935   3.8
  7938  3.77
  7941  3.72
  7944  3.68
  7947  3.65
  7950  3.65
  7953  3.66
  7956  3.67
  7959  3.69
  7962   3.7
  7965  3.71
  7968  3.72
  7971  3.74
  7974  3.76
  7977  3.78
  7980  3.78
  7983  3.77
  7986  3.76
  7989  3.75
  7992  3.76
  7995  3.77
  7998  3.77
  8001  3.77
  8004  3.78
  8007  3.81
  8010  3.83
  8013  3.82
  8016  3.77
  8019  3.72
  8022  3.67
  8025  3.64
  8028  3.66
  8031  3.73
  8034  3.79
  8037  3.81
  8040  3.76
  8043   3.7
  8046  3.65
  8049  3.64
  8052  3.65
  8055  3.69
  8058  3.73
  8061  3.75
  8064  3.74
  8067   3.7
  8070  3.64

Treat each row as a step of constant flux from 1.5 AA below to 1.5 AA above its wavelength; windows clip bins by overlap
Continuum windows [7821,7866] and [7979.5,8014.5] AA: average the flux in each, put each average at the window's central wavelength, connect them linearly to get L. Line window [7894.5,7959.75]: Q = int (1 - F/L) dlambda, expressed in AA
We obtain 1.8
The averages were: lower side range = 3.84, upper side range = 3.78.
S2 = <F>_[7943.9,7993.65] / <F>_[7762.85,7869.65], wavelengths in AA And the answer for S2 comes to 0.97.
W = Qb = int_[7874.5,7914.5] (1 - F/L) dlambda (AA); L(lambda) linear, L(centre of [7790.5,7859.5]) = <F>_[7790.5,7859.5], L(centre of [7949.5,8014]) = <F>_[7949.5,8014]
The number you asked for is 1.5 AA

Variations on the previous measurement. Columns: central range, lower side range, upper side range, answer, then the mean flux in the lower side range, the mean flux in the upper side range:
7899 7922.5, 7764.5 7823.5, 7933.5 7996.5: 0.7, 3.87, 3.73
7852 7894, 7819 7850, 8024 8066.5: 2.5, 3.97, 3.71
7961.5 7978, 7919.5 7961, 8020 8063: 0.0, 3.73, 3.71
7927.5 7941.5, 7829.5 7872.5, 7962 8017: -0.1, 3.77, 3.77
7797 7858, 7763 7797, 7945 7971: -1.9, 3.82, 3.68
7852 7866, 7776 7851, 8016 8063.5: 1.0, 3.91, 3.71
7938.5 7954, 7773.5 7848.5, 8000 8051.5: 0.5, 3.91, 3.74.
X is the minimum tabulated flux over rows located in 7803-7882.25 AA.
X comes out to 3.54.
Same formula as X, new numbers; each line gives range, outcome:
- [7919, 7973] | 3.65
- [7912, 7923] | 3.64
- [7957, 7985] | 3.69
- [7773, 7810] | 3.74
